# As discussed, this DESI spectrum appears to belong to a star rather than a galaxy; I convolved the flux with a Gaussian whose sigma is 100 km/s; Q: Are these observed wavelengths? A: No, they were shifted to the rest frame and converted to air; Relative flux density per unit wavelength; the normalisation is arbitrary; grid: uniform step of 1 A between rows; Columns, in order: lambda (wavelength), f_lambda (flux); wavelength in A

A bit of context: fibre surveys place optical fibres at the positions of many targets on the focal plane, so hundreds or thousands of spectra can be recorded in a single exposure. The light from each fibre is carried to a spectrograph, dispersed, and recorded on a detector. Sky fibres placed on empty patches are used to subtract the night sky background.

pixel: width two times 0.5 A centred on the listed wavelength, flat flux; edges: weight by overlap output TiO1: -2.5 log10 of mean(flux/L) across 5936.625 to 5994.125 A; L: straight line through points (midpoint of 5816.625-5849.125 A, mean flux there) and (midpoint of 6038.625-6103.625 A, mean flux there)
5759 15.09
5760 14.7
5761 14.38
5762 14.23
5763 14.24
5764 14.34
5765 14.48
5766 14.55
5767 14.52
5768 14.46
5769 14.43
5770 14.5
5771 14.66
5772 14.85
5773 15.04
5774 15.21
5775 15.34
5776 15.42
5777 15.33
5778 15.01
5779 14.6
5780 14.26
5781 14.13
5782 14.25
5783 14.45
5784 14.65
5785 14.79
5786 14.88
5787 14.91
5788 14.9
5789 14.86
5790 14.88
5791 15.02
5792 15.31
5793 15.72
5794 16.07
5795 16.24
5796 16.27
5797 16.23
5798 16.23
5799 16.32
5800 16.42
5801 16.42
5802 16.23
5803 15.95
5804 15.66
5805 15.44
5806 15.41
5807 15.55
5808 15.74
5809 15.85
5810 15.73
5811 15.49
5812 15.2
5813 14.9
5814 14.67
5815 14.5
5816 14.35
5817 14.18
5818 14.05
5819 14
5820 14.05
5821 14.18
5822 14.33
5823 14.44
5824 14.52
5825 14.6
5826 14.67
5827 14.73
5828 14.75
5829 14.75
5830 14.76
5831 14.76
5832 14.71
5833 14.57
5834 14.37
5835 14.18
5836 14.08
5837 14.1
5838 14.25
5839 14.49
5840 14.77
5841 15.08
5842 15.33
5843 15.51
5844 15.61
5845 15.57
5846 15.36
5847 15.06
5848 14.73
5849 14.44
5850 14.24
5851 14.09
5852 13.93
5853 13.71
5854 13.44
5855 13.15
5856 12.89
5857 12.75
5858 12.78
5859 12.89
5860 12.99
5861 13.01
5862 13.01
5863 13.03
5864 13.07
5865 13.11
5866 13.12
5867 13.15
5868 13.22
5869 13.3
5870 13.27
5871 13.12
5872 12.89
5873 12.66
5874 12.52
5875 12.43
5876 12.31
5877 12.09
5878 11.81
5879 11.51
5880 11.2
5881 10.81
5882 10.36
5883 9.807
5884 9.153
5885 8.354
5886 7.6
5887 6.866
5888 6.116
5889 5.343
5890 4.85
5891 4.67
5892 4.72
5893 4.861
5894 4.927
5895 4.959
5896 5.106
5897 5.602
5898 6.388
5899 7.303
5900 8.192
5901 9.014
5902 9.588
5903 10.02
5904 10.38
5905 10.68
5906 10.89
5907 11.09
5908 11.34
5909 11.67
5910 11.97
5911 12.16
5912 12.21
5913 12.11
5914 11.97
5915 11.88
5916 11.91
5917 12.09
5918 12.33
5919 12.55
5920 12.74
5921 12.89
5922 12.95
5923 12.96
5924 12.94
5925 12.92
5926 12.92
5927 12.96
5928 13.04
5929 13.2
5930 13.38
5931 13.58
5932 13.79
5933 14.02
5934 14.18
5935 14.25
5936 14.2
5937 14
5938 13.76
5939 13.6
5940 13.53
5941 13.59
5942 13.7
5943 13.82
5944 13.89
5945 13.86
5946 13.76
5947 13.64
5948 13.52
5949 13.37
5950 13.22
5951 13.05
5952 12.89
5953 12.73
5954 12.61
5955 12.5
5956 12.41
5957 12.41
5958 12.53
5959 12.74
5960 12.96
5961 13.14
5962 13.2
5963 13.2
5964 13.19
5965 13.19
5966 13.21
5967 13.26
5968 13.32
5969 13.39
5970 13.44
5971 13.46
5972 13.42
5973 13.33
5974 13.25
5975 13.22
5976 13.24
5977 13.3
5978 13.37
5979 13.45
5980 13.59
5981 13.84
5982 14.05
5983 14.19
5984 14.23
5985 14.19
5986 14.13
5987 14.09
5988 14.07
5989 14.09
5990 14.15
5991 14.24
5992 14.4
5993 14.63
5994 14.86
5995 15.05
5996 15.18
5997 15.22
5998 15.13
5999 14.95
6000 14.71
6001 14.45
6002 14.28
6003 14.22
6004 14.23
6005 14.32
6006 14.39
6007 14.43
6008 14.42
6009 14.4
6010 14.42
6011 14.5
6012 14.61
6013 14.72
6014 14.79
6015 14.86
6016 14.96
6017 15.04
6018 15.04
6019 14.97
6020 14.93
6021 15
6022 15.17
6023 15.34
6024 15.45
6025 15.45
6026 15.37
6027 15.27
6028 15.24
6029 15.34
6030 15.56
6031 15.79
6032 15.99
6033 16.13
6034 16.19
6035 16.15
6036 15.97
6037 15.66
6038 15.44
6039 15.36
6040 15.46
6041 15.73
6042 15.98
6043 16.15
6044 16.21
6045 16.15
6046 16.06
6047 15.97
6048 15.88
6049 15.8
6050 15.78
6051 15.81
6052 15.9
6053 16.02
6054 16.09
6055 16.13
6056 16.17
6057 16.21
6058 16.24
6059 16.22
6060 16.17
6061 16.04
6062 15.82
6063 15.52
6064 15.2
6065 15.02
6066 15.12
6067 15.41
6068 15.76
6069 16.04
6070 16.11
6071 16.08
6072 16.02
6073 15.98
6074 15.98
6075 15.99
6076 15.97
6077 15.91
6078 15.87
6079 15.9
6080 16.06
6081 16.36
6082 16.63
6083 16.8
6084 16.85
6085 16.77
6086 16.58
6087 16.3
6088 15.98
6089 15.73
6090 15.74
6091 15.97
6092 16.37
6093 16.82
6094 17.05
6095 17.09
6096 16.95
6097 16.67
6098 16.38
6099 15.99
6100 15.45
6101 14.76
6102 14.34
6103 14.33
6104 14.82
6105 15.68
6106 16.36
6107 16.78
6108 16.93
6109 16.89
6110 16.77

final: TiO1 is 0.14 mag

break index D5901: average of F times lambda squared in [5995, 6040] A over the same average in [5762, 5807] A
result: 1.1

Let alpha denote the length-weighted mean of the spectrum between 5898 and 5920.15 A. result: 11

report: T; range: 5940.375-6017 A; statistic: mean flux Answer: 13.8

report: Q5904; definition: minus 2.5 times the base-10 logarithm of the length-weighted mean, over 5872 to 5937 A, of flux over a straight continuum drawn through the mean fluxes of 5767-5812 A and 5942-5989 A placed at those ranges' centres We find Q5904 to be 0.30 mag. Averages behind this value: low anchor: 15.3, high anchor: 13.4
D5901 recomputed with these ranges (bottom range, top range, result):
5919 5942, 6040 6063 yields 1.24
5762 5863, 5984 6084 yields 1.13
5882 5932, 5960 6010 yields 1.43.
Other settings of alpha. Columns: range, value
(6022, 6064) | 15.8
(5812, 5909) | 12.1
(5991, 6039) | 15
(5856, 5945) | 11.3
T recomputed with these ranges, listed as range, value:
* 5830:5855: 14.6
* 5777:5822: 15.2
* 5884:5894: 6.04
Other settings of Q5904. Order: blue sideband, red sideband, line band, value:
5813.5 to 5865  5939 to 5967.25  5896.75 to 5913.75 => 0.32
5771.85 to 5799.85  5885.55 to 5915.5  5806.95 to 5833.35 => -0.12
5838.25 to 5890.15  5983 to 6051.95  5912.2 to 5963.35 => 0.05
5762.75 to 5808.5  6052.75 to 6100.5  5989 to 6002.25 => 0.08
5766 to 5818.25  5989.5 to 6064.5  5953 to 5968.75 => 0.18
